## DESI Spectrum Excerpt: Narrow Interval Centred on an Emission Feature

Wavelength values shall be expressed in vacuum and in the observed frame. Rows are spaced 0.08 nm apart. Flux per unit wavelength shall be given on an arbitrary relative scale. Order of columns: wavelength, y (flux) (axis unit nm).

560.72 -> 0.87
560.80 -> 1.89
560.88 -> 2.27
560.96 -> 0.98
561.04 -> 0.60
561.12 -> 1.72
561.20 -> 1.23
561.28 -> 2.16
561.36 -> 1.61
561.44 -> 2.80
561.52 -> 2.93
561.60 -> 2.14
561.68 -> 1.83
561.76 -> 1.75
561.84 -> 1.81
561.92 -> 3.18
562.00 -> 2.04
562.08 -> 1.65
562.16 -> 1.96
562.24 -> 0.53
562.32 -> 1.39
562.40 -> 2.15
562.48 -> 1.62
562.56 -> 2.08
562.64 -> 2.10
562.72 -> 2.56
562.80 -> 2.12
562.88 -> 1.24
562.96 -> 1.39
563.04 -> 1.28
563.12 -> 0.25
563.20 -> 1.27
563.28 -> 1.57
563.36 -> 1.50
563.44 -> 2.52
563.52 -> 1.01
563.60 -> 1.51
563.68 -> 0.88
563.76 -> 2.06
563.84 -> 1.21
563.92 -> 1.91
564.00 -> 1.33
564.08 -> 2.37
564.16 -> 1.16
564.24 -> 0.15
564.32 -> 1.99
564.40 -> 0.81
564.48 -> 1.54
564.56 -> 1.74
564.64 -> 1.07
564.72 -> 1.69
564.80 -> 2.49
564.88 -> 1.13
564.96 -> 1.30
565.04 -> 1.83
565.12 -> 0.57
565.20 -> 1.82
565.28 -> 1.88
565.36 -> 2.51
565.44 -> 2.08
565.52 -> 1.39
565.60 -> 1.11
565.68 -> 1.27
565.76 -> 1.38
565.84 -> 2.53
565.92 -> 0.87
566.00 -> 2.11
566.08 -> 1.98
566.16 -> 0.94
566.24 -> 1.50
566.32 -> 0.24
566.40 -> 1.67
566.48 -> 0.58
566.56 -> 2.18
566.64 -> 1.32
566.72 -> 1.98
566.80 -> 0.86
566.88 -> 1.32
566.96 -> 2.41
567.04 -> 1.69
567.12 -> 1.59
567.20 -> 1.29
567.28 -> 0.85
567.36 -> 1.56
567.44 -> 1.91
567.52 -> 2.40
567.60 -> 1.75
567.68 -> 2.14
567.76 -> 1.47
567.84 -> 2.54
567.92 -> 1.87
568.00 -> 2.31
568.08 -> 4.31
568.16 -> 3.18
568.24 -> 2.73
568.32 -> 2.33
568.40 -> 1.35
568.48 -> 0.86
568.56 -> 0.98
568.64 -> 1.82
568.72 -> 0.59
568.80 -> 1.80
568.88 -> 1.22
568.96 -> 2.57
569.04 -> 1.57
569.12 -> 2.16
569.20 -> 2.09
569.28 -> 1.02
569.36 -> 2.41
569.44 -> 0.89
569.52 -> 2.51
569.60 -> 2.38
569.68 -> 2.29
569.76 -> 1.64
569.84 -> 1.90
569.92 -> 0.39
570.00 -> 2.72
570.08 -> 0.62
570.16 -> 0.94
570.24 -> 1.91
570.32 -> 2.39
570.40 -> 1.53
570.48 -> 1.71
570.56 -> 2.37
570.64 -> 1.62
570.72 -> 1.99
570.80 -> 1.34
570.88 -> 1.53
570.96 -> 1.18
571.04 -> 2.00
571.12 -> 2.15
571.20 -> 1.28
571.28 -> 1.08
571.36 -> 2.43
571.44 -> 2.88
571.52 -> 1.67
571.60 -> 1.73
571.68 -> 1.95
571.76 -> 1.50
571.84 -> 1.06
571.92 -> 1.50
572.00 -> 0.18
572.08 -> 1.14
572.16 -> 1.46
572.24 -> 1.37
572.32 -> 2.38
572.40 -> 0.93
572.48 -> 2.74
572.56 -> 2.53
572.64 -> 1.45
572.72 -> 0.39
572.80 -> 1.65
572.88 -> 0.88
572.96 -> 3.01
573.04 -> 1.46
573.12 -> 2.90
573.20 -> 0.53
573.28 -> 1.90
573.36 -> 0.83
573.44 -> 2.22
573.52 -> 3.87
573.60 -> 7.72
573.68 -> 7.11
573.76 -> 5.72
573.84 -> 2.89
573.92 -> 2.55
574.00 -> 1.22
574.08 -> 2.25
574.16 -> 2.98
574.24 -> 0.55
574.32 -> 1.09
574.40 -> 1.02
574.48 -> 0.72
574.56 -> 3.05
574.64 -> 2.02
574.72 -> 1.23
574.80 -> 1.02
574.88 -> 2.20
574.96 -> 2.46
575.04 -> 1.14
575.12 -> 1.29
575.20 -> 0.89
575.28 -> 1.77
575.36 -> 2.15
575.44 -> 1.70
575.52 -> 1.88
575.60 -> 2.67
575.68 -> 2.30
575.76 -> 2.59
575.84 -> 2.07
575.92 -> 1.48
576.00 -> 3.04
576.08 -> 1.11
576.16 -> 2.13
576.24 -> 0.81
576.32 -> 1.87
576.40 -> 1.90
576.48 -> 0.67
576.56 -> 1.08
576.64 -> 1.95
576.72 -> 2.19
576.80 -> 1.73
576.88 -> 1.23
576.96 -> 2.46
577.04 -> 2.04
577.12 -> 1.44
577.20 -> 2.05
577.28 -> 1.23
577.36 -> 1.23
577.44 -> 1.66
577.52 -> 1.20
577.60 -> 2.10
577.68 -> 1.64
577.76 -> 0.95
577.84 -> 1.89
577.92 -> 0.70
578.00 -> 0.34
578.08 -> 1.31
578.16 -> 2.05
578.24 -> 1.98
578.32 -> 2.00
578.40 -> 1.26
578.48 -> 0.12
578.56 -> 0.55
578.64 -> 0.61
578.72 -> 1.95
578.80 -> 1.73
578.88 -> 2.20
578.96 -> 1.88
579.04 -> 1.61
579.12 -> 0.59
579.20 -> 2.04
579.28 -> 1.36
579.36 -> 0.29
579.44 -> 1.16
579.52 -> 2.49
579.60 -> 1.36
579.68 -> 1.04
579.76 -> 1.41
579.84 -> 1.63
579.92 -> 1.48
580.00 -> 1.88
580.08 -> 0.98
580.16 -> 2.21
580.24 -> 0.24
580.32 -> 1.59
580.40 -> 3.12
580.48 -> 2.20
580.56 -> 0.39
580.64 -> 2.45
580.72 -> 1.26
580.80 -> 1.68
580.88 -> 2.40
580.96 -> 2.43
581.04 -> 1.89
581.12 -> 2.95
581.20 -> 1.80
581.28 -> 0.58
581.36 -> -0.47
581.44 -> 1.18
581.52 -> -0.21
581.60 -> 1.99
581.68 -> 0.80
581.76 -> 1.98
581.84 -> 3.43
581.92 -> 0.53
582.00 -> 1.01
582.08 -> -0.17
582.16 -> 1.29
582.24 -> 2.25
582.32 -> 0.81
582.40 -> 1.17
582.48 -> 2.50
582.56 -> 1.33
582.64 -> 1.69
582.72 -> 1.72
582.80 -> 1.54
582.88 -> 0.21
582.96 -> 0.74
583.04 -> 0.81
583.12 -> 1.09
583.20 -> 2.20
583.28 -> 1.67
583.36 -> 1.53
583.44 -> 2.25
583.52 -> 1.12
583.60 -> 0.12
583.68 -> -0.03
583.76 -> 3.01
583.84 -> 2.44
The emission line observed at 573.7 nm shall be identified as [O III] 5007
